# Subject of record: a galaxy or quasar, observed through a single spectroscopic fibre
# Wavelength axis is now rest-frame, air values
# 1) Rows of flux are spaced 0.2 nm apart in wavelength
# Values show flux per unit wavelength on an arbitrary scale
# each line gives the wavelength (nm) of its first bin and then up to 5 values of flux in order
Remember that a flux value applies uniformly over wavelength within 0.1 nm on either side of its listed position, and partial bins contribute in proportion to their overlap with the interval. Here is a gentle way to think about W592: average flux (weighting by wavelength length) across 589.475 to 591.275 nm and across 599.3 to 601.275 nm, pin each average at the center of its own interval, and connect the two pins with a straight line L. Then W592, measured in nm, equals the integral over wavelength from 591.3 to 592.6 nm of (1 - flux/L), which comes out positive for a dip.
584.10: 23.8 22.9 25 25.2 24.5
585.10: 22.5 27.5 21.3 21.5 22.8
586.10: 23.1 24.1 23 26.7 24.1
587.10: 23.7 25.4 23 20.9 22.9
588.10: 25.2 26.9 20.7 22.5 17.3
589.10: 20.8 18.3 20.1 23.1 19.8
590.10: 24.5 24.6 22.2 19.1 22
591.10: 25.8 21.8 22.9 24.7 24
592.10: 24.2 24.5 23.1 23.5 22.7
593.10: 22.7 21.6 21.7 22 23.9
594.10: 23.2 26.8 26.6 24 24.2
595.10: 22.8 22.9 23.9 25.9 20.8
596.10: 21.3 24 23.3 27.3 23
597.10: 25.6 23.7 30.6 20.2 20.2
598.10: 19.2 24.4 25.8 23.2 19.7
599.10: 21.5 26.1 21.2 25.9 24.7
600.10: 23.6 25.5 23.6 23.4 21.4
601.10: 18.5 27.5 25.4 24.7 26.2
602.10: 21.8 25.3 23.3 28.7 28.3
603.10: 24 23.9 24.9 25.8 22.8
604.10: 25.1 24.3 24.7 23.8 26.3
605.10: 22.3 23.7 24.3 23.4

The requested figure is -0.07 nm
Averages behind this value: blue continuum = 22.4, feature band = 23.7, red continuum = 23.4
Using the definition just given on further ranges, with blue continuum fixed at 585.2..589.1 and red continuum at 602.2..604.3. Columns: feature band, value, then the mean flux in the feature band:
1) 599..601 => 0.088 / 23.7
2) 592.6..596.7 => 0.110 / 23.5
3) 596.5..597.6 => -0.062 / 25.8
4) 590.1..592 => 0.049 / 23.1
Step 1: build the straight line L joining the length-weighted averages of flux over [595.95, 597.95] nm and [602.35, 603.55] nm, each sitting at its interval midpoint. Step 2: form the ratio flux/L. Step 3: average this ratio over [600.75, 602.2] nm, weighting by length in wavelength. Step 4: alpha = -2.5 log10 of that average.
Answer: 0.07 mag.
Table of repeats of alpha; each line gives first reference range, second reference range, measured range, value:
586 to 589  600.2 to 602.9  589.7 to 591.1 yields 0.054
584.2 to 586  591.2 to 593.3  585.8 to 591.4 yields 0.040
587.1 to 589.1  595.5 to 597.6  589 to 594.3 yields 0.039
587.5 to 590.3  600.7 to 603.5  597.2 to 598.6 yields 0.011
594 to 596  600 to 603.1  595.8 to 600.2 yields 0.039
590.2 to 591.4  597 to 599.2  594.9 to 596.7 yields -0.022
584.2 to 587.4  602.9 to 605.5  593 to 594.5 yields 0.037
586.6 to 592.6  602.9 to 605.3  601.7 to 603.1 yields -0.049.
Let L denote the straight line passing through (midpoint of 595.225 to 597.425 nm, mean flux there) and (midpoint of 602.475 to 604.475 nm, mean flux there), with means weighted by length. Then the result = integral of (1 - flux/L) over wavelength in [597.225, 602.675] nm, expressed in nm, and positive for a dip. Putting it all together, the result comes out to 0.196 nm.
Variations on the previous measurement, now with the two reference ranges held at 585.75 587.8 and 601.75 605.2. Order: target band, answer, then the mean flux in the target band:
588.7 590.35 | 0.19 nm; 21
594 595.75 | -0.02 nm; 24.4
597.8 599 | 0.12 nm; 22.1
